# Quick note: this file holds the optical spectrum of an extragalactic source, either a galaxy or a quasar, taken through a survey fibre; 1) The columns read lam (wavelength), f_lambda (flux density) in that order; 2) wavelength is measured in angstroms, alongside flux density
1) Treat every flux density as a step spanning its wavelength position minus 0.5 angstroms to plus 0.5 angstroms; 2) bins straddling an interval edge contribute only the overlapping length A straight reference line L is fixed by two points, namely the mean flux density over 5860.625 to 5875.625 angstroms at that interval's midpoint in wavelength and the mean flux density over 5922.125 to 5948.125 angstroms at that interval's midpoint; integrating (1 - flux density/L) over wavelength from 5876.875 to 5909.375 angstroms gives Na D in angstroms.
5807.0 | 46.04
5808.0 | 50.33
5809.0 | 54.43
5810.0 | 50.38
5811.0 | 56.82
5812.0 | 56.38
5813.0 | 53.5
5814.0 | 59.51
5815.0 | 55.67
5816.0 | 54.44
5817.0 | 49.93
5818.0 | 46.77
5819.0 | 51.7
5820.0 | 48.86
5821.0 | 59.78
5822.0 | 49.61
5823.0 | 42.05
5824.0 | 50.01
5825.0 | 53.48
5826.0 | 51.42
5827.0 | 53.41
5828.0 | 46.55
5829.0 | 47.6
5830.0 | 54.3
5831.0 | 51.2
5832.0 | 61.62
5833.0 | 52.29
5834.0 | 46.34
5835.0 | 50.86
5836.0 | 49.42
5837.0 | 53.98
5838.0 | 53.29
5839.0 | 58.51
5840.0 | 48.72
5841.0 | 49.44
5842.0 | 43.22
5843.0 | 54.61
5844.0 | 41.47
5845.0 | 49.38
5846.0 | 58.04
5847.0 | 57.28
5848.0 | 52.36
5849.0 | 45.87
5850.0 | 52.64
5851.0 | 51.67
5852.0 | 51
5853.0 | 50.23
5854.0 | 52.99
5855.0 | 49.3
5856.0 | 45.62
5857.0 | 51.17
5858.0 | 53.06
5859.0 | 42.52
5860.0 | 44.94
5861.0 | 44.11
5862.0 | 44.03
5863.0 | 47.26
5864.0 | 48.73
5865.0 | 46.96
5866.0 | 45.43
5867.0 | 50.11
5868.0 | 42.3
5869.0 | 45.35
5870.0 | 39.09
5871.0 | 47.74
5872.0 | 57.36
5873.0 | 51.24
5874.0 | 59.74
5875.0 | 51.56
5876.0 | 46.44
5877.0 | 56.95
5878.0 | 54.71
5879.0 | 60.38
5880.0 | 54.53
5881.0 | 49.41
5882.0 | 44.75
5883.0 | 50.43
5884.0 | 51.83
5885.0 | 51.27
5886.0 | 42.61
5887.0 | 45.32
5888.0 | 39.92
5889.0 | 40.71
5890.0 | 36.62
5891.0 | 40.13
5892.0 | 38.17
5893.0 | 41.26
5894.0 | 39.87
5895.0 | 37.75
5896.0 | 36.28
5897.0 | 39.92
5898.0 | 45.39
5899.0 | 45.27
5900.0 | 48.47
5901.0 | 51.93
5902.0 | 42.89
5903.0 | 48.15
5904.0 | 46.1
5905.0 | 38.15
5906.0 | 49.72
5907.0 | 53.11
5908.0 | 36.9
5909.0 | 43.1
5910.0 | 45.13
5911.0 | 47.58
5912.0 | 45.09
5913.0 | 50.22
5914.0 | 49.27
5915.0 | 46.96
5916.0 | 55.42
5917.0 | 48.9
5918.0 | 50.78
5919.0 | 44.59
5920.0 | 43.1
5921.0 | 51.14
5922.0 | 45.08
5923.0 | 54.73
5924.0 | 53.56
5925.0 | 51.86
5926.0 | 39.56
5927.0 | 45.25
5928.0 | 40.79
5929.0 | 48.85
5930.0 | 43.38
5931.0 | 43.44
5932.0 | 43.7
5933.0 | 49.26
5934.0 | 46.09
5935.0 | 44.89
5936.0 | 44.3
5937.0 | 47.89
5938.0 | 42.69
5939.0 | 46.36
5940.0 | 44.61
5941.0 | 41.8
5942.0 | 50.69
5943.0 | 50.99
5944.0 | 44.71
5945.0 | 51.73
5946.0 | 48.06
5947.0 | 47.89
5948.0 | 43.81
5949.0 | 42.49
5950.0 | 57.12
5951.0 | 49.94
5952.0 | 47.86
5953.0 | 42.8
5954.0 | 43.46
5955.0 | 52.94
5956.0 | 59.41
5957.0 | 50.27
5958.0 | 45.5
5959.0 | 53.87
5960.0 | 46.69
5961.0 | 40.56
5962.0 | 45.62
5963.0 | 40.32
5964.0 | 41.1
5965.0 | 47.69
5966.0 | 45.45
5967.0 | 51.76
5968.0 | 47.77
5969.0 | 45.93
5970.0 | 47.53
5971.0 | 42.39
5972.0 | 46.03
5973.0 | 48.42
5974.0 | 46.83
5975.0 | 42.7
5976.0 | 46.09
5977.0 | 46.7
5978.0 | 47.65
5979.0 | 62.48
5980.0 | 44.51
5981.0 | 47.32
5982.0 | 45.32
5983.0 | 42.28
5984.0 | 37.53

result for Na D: 1.5 angstroms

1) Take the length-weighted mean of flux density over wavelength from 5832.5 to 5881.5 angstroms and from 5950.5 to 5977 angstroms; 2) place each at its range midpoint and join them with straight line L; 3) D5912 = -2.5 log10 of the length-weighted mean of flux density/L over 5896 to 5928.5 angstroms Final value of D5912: 0.040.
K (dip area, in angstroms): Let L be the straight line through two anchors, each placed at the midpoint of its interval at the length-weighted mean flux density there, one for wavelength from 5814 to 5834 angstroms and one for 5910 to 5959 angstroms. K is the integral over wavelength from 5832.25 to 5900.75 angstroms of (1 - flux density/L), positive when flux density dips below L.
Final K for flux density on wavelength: 2.7 angstroms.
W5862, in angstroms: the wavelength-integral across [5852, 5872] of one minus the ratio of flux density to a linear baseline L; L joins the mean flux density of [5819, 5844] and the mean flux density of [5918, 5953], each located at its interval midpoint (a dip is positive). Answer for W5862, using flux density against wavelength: 1.0 angstroms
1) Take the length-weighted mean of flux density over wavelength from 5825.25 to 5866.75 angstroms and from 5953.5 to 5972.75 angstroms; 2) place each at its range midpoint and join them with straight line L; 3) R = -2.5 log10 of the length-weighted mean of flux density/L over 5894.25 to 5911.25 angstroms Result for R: 0.10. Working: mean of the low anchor 50.1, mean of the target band 44.3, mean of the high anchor 47.1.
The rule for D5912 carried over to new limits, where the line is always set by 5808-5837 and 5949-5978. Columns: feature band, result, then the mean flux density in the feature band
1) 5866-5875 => 0.03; 49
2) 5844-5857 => 0.00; 51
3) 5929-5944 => 0.05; 45.8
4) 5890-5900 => 0.21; 40.7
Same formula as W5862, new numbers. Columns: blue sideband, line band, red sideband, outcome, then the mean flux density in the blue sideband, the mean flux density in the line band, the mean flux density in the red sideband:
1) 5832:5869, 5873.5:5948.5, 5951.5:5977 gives 2.3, 49.5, 46.6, 46.8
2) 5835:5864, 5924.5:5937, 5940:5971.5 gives 0.7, 49.9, 45.2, 47.3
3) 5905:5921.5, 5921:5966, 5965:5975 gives 0.1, 47.3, 46.9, 46.7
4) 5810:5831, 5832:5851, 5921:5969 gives 0.0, 52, 51.3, 47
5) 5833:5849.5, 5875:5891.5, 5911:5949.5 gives 0.4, 50.8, 48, 47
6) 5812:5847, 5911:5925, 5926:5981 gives -0.3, 51.7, 49.2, 46.8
